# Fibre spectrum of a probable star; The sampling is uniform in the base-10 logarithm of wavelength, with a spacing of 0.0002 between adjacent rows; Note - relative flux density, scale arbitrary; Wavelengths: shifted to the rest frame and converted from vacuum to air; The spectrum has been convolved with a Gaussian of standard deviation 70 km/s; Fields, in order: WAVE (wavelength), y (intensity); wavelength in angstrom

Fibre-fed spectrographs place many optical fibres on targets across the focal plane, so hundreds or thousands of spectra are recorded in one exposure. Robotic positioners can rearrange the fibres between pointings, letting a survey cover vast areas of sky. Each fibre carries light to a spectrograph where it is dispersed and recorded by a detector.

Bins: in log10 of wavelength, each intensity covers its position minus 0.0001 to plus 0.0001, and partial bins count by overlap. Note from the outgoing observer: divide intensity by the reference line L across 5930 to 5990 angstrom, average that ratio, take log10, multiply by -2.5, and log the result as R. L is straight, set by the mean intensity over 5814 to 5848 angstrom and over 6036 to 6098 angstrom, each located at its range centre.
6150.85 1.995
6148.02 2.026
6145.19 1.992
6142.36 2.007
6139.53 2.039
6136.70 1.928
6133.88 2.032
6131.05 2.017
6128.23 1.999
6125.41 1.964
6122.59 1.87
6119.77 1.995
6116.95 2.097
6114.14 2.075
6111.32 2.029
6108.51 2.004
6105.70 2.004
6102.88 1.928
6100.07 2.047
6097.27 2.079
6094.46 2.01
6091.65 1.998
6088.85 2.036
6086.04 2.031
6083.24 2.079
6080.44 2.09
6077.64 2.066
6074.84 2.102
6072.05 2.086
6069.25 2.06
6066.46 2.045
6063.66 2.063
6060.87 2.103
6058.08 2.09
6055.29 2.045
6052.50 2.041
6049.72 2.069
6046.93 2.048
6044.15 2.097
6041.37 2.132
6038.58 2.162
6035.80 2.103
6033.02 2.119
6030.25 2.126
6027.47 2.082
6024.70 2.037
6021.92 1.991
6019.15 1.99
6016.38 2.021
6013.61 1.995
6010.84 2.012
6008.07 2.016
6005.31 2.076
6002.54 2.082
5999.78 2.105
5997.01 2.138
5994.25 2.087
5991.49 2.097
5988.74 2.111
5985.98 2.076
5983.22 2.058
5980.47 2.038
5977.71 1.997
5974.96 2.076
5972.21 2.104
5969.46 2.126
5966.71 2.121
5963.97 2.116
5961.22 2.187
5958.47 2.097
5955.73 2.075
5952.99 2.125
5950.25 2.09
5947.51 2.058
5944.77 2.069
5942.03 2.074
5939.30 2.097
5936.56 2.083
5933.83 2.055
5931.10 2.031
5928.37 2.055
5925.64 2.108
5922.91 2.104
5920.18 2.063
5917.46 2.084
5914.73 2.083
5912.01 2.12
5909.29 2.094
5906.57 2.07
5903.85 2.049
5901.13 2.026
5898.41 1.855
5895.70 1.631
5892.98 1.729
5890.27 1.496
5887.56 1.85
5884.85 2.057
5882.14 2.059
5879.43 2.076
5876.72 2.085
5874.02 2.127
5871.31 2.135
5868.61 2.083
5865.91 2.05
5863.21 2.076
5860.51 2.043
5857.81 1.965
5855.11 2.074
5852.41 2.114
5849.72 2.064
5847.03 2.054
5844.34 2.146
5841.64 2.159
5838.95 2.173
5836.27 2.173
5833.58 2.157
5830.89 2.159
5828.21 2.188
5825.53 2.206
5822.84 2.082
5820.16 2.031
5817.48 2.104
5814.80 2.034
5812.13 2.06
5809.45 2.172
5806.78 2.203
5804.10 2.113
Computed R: 0.01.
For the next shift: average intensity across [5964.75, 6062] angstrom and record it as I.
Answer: 2.07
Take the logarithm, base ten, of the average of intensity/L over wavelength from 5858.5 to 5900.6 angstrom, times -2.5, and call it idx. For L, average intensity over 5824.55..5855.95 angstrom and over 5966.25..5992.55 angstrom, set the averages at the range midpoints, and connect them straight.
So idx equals 0.09 mag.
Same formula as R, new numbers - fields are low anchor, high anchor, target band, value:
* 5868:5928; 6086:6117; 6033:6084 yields -0.03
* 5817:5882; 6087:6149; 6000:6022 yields 0.01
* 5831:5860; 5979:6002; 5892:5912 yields 0.09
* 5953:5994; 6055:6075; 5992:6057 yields 0.01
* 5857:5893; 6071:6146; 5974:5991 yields -0.03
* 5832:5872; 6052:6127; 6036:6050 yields -0.03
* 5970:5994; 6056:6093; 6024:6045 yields -0.02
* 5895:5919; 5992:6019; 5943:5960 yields -0.03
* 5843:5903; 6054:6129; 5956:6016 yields -0.03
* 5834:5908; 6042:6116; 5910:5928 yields -0.04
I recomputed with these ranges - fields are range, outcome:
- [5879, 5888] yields 2.02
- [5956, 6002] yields 2.1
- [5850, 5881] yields 2.07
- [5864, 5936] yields 2.01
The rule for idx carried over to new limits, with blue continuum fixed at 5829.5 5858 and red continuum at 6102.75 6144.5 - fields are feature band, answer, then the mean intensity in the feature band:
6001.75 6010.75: 0.00 mag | 2.05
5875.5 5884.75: 0.02 mag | 2.07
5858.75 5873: 0.02 mag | 2.08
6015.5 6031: 0.00 mag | 2.04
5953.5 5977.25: -0.02 mag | 2.11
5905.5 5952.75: 0.00 mag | 2.08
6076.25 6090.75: -0.02 mag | 2.06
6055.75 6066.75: -0.03 mag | 2.07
